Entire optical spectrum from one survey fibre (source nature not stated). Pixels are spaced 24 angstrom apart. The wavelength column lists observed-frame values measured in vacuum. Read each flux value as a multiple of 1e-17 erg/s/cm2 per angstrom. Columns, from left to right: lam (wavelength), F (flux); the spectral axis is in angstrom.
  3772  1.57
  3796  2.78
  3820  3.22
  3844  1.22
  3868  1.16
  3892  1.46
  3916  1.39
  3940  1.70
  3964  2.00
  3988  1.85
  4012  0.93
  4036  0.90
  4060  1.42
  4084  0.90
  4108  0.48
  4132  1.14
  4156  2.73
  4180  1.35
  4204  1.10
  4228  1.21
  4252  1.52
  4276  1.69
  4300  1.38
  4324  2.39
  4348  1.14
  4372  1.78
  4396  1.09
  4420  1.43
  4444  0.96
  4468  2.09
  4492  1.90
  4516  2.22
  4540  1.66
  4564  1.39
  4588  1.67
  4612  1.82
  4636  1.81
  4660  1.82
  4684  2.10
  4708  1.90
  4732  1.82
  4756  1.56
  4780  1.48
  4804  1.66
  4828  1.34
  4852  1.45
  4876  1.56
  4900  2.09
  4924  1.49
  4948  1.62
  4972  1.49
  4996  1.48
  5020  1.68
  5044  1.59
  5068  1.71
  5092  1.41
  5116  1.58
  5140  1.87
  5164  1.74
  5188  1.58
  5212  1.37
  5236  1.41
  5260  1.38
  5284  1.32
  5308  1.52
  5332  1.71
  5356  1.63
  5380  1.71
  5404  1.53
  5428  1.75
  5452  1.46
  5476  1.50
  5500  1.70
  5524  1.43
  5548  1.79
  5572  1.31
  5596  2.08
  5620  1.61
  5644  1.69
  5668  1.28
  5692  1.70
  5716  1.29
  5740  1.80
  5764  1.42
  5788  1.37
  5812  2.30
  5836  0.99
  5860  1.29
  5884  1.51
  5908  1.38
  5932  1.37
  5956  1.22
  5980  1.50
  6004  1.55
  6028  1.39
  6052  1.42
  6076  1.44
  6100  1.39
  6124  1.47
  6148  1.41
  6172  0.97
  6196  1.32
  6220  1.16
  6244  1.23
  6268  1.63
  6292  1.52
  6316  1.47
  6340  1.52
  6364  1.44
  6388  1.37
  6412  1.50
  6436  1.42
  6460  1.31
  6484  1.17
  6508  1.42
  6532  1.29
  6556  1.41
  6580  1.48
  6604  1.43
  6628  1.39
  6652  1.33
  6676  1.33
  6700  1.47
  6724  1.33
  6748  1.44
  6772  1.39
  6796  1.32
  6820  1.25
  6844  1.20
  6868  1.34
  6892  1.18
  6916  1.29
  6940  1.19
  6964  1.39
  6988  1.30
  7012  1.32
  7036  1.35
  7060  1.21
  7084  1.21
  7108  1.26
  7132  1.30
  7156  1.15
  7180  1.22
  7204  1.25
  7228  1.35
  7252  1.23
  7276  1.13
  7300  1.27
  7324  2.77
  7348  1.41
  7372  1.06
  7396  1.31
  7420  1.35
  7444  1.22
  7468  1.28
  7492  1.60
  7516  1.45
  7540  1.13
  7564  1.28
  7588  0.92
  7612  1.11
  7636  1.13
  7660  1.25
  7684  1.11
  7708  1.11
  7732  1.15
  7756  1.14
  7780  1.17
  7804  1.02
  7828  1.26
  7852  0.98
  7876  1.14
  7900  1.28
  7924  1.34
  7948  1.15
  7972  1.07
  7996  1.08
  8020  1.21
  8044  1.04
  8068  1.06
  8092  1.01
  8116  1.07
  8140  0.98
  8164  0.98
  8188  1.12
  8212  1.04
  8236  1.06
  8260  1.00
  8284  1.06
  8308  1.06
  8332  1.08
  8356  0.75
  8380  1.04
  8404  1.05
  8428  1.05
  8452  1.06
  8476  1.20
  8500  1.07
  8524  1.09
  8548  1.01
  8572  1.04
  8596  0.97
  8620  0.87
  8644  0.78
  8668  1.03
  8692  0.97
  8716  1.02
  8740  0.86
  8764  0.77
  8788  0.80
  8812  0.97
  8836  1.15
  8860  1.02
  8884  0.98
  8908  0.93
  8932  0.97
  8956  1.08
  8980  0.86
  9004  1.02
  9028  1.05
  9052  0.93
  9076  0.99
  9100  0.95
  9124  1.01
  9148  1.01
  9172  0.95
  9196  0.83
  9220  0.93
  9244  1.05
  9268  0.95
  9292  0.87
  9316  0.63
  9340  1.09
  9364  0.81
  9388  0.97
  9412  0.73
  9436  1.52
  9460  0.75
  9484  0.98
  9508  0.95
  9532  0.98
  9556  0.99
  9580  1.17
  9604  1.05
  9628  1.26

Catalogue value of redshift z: 0.117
